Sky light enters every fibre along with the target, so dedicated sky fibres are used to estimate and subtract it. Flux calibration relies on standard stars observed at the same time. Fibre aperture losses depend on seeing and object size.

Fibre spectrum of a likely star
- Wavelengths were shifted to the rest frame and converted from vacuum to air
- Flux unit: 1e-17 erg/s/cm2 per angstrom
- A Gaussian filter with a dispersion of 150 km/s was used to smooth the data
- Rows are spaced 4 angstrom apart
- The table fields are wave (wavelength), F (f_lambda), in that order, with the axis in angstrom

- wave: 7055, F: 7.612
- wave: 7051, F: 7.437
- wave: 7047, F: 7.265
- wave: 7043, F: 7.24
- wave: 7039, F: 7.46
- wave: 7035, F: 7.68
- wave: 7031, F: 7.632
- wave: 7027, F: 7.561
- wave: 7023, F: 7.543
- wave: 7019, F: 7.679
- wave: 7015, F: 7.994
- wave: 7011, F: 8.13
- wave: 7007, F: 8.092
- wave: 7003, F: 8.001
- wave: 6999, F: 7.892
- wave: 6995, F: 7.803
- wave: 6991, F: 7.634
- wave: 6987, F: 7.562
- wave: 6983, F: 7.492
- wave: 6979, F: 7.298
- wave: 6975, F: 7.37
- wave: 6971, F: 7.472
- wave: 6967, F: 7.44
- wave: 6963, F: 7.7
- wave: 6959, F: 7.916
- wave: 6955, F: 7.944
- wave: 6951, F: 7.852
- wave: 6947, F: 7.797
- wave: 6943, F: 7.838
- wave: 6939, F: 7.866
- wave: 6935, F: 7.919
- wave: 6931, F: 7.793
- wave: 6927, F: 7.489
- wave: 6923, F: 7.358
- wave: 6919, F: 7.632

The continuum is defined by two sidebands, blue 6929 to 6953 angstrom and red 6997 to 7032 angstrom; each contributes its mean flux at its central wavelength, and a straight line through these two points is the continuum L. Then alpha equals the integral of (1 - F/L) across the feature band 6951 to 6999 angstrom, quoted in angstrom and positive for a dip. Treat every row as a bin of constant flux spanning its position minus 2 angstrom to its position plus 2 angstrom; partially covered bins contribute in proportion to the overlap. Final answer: 1.3 angstrom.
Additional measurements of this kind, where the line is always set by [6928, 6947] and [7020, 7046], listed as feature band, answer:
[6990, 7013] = -1.0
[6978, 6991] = 0.3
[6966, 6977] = 0.4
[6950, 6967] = -0.1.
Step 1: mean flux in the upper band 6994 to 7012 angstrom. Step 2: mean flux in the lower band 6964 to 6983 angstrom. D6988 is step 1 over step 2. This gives 1.08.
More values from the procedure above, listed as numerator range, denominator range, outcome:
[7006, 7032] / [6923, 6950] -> 1.01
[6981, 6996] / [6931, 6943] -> 0.97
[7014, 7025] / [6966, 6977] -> 1.04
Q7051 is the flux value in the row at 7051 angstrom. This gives 7.437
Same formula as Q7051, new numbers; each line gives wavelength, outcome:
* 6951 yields 7.852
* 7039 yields 7.46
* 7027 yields 7.561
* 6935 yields 7.919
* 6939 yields 7.866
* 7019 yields 7.679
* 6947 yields 7.797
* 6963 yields 7.7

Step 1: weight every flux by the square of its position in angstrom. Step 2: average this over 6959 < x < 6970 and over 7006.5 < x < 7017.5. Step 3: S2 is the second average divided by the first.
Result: 1.1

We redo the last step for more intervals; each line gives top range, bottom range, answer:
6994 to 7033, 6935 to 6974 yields 1.03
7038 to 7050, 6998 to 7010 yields 0.92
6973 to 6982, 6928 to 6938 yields 0.95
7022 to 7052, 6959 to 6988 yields 1.01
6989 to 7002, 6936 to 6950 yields 1.01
